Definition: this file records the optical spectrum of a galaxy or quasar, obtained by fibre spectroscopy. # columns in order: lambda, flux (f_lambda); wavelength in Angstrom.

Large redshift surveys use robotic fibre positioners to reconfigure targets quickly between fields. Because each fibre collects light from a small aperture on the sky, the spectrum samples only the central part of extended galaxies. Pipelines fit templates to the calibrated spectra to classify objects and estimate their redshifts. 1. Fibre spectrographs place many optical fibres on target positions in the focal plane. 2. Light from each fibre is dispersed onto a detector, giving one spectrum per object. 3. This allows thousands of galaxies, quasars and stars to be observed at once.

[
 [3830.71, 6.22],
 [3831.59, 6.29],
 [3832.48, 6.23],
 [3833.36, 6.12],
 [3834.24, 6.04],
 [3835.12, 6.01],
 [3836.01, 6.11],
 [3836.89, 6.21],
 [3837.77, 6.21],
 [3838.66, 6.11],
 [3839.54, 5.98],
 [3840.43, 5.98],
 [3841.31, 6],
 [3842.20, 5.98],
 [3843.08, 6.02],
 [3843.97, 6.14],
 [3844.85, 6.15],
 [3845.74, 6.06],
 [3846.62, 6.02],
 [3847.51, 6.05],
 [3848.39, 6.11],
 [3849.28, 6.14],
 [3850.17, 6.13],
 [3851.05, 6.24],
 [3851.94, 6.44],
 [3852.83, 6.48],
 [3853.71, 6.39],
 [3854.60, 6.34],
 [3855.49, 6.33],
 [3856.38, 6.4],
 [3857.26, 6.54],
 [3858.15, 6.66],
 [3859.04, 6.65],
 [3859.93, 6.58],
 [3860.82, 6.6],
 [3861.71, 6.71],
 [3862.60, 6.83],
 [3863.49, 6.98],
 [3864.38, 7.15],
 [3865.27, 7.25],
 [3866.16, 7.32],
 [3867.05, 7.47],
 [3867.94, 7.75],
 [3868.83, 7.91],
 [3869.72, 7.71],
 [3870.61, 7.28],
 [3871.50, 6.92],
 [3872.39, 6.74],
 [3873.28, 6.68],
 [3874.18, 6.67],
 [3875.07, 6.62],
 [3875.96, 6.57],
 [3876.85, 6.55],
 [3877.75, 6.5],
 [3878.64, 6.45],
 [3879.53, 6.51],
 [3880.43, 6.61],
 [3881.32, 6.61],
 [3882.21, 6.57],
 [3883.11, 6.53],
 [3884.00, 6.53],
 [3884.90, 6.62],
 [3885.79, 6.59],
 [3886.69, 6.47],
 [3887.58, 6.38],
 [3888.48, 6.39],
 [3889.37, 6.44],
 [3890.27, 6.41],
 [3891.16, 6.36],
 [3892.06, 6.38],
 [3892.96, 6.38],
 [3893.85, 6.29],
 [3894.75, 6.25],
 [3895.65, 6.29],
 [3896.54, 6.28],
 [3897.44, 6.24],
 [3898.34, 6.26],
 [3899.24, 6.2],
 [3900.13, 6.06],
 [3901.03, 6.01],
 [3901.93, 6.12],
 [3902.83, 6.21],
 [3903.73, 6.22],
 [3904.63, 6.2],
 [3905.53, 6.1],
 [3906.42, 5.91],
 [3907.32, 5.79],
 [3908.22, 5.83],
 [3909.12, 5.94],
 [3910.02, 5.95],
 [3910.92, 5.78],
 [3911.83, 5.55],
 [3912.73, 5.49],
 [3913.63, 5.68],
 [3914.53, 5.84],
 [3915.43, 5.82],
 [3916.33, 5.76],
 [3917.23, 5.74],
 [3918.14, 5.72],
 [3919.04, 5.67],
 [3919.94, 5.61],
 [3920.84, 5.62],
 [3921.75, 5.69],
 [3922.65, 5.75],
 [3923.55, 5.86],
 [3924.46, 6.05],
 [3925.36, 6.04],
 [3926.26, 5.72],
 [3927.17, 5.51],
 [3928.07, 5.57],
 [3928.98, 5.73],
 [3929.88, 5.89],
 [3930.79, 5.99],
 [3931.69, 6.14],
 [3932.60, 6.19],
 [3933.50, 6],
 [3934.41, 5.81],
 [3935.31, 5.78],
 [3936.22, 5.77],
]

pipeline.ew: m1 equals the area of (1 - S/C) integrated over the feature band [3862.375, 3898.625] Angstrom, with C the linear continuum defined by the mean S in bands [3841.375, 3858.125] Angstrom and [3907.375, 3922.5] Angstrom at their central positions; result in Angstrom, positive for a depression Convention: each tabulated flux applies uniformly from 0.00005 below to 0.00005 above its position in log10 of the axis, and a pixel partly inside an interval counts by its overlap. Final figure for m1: -4.3 Angstrom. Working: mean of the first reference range 6.23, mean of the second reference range 5.73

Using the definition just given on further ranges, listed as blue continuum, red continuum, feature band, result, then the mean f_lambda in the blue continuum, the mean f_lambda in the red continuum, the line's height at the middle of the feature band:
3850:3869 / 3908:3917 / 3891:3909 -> -0.5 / 6.77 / 5.76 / 6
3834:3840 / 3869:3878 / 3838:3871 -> -0.5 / 6.09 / 6.86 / 6.46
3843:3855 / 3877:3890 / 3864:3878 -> -1.5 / 6.2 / 6.51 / 6.4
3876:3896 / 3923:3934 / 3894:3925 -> 1.1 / 6.46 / 5.89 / 6.14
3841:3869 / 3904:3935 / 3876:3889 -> -0.6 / 6.55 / 5.83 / 6.24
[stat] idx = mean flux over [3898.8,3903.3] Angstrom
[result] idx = 6.12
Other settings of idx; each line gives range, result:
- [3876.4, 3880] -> 6.49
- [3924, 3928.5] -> 5.78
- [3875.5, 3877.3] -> 6.57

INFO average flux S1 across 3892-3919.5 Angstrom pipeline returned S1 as 5.99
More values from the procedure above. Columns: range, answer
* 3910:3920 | 5.71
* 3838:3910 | 6.45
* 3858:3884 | 6.87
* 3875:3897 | 6.46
